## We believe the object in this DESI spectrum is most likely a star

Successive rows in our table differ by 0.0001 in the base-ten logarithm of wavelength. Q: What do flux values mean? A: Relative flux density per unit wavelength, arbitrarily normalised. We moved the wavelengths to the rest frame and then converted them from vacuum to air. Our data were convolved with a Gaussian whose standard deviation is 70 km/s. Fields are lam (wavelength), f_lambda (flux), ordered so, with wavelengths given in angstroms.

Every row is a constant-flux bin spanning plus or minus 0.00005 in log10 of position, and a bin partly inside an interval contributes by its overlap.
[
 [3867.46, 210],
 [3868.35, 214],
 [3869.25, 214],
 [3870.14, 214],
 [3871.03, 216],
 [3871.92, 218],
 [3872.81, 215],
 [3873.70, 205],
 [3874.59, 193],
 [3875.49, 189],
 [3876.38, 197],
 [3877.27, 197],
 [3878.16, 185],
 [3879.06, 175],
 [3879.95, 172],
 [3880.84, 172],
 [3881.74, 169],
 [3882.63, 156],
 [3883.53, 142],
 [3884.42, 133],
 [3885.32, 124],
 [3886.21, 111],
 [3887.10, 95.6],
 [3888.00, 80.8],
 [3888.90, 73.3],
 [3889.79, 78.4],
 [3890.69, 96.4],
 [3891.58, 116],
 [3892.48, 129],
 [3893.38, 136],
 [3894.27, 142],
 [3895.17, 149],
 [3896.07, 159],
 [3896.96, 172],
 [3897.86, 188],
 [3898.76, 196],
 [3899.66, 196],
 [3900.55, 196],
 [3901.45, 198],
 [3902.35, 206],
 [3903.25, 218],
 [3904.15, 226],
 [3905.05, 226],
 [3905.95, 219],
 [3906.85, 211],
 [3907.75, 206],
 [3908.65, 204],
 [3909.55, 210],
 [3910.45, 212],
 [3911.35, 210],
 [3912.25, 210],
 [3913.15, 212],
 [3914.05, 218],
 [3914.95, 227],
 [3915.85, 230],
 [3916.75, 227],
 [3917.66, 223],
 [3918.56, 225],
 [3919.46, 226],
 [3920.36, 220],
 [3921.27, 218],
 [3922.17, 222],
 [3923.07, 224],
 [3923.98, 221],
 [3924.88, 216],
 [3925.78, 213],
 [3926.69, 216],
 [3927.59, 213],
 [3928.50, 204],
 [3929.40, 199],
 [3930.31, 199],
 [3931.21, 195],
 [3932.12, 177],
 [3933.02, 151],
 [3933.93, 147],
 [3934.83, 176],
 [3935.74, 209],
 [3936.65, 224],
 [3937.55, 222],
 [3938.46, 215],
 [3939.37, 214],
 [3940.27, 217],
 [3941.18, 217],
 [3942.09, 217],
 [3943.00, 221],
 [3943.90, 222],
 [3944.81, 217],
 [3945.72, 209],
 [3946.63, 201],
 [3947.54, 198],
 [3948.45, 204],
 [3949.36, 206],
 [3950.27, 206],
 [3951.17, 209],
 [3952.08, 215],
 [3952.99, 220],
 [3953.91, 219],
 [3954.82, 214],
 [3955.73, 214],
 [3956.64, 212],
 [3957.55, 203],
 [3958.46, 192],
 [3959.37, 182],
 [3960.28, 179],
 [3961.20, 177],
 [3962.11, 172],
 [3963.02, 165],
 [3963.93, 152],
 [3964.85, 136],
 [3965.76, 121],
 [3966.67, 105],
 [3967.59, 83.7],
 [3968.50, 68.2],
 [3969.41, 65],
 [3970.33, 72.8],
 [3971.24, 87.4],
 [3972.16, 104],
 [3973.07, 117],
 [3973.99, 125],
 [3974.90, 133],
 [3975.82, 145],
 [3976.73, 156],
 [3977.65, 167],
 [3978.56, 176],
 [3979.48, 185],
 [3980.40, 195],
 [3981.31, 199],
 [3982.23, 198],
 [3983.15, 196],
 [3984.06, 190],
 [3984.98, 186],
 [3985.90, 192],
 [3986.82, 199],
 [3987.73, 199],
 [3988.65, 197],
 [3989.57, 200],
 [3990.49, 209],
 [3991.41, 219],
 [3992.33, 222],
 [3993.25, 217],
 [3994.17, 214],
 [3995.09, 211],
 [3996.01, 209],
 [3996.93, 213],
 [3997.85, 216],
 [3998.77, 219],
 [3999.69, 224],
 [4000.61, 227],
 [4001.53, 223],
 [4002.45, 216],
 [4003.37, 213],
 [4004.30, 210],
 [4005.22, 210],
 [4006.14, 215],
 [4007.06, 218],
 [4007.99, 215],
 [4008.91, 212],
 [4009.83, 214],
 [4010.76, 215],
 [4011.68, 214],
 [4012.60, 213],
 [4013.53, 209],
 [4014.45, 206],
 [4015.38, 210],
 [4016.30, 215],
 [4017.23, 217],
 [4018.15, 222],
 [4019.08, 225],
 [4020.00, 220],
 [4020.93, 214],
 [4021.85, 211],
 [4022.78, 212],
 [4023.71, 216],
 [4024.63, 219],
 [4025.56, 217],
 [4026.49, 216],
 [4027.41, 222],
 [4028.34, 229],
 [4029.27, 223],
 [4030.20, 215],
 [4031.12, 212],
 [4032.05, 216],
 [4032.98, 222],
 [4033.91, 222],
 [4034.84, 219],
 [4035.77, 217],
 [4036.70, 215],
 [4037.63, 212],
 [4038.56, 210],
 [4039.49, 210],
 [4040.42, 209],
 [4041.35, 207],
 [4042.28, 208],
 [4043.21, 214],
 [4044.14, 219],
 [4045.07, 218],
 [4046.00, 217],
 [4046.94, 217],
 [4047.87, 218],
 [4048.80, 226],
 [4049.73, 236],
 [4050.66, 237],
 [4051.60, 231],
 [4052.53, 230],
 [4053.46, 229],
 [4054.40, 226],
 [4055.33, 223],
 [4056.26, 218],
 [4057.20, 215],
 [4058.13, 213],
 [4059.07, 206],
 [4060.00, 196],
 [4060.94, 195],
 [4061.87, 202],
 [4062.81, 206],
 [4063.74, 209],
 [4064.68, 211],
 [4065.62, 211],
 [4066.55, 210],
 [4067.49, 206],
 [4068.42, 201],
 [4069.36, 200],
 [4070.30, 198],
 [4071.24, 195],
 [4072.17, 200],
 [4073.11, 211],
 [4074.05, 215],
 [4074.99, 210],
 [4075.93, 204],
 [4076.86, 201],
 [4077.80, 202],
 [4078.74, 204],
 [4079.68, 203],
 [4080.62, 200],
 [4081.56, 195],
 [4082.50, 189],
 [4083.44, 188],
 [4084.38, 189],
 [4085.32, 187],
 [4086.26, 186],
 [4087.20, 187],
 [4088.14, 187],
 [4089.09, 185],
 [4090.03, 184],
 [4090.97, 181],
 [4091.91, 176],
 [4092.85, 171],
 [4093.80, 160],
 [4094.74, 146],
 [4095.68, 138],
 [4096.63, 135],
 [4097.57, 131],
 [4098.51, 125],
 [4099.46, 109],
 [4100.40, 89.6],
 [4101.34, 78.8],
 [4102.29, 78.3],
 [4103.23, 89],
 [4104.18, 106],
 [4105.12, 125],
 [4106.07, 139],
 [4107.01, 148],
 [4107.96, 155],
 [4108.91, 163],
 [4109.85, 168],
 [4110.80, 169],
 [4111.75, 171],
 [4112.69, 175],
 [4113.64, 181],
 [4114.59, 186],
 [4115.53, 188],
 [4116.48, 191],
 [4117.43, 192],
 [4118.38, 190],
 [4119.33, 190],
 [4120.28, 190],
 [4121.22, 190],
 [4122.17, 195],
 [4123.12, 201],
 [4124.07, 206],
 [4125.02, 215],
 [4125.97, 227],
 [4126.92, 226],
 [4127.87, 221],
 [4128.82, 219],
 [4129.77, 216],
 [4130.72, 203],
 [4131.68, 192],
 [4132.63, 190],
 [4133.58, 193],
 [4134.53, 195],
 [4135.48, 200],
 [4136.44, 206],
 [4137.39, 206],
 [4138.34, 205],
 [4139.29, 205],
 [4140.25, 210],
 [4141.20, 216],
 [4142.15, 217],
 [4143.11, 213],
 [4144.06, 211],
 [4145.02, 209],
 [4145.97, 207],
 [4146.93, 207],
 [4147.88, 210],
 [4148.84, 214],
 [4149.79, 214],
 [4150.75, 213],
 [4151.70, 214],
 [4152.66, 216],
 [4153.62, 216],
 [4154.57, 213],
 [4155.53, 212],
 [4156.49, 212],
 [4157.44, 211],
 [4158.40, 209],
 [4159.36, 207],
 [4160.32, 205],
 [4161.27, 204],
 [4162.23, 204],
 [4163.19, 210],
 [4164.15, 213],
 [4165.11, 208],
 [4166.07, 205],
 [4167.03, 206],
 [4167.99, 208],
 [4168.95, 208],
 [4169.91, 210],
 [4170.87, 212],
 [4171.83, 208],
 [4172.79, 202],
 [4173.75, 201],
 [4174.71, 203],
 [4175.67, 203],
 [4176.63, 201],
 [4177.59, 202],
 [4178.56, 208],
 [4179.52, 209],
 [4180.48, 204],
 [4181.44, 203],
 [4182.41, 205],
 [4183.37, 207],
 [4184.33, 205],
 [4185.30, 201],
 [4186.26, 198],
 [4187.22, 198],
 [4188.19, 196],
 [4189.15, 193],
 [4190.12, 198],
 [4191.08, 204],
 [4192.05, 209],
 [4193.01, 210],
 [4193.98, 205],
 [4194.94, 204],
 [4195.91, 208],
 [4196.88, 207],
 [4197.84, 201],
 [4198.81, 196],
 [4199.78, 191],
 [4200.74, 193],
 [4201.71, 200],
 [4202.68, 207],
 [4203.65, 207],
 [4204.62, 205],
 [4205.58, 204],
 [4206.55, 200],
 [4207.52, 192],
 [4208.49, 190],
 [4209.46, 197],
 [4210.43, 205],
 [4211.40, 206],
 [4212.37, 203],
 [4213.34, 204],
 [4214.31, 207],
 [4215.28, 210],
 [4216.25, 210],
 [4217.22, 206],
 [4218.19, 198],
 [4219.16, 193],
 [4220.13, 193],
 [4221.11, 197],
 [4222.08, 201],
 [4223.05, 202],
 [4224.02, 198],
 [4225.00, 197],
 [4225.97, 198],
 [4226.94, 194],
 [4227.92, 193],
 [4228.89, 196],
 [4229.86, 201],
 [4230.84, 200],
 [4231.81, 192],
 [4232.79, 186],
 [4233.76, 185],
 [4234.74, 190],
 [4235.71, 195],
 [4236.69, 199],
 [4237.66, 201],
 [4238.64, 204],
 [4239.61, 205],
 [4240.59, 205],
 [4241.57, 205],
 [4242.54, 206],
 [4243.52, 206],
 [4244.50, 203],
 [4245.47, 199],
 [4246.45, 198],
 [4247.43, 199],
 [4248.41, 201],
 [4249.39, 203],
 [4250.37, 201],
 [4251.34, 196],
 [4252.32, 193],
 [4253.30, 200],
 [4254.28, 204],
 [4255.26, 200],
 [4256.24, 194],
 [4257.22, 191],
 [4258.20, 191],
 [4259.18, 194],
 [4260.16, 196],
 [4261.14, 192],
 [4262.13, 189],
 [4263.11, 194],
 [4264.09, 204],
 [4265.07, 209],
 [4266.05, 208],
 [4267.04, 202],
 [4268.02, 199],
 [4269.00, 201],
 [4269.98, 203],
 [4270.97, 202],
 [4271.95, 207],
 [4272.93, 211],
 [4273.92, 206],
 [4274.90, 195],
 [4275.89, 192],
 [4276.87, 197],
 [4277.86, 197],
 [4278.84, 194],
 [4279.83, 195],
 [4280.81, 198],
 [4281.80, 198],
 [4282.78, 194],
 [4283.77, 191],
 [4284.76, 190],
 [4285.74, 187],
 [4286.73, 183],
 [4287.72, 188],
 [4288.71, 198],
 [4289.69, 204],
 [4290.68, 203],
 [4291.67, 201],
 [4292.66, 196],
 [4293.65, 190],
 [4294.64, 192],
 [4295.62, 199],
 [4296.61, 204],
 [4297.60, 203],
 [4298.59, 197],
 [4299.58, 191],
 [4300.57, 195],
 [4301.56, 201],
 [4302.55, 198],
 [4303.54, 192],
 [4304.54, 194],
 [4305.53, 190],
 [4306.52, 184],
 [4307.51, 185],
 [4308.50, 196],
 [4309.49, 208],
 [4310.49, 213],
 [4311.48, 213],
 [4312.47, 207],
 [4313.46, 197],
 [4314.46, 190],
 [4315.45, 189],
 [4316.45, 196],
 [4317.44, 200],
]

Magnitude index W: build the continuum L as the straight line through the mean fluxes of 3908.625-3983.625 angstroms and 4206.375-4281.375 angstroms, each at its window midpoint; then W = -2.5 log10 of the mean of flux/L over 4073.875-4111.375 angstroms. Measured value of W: 0.19 mag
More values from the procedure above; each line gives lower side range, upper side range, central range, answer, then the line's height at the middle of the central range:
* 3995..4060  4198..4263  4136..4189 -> -0.01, 205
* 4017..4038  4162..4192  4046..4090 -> 0.04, 214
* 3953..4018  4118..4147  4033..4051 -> -0.13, 193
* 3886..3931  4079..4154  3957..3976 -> 0.37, 187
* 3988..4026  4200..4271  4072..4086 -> 0.05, 210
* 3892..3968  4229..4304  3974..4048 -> -0.06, 198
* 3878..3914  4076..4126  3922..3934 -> -0.19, 168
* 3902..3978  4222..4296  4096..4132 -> 0.16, 194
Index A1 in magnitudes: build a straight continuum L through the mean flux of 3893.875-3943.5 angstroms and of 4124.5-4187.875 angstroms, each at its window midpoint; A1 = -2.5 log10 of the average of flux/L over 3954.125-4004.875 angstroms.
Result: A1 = 0.165 mag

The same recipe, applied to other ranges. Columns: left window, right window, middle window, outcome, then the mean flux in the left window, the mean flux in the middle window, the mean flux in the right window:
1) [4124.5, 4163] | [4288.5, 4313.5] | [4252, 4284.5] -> 0.013 mag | 210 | 198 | 198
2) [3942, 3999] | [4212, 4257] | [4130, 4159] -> -0.082 mag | 180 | 208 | 199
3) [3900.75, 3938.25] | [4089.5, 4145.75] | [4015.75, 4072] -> -0.140 mag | 210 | 215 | 177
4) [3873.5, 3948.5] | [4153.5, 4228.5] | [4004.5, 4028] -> -0.110 mag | 189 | 215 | 203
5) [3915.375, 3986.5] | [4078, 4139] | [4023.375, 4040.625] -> -0.200 mag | 186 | 217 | 176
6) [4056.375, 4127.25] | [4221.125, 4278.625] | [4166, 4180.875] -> -0.088 mag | 180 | 206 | 199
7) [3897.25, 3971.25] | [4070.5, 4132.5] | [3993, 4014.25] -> -0.147 mag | 196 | 215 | 177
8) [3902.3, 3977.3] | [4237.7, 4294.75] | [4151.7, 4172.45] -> -0.073 mag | 190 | 209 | 198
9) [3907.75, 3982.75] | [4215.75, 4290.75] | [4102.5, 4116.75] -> 0.240 mag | 188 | 155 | 198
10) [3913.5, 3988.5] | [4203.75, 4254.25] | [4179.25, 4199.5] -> -0.027 mag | 187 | 203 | 200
